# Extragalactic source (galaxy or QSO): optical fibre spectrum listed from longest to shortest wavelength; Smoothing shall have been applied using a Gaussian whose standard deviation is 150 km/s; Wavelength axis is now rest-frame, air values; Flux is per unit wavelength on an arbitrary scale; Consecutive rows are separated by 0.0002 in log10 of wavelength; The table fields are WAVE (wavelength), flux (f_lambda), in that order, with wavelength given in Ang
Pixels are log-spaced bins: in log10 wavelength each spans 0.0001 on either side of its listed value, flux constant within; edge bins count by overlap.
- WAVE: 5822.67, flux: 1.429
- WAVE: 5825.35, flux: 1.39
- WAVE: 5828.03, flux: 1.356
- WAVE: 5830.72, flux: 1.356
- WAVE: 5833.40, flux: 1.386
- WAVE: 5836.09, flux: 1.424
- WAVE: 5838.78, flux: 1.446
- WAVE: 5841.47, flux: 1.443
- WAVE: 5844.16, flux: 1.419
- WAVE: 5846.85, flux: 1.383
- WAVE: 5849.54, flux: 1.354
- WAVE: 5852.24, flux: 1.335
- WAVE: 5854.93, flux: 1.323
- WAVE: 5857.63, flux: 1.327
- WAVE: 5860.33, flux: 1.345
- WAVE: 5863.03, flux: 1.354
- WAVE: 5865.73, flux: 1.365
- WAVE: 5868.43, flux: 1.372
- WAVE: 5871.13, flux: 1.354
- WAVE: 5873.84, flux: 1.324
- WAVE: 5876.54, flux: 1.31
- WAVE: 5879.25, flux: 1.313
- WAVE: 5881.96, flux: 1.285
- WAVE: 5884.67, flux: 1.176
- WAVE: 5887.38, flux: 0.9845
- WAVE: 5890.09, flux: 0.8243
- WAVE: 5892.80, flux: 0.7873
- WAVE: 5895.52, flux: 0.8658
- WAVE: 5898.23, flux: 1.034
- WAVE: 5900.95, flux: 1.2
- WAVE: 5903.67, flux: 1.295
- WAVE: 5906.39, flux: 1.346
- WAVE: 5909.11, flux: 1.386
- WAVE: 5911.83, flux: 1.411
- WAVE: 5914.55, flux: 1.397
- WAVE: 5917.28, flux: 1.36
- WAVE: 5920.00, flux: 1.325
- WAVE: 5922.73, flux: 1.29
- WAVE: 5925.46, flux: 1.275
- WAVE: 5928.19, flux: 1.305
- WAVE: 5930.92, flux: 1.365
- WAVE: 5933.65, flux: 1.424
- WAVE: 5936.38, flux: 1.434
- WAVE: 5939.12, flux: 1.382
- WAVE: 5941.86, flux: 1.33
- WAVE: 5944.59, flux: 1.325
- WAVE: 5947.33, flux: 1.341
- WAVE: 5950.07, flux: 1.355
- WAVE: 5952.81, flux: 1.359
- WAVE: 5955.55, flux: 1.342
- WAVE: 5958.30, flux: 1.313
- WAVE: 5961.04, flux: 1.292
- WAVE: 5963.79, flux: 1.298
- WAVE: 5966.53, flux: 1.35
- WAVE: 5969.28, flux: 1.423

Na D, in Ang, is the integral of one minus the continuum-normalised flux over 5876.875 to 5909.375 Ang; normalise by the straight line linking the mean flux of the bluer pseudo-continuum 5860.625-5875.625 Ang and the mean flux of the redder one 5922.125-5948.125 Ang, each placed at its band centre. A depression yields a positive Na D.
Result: 5.5 Ang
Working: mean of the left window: 1.35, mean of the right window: 1.35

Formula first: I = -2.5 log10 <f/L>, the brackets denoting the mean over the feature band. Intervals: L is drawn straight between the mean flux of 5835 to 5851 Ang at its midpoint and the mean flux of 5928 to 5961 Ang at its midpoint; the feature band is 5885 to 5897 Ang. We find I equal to 0.47 mag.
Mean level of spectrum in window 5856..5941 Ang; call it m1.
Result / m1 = 1.27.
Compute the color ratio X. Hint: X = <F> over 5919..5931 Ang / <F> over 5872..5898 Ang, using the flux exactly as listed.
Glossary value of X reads 1.19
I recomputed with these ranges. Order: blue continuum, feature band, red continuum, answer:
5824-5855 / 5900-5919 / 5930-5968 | 0.015 mag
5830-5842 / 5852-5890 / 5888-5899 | -0.181 mag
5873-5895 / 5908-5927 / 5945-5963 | -0.112 mag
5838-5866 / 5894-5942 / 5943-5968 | 0.038 mag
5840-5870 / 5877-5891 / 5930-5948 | 0.200 mag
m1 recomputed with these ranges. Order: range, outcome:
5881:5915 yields 1.15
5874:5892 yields 1.15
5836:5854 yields 1.4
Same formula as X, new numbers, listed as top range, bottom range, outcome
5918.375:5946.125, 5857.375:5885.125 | 1.02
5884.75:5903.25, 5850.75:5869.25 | 0.73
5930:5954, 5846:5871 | 1.01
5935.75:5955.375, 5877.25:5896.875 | 1.30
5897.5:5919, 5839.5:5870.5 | 0.96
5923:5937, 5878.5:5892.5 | 1.25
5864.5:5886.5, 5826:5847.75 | 0.93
